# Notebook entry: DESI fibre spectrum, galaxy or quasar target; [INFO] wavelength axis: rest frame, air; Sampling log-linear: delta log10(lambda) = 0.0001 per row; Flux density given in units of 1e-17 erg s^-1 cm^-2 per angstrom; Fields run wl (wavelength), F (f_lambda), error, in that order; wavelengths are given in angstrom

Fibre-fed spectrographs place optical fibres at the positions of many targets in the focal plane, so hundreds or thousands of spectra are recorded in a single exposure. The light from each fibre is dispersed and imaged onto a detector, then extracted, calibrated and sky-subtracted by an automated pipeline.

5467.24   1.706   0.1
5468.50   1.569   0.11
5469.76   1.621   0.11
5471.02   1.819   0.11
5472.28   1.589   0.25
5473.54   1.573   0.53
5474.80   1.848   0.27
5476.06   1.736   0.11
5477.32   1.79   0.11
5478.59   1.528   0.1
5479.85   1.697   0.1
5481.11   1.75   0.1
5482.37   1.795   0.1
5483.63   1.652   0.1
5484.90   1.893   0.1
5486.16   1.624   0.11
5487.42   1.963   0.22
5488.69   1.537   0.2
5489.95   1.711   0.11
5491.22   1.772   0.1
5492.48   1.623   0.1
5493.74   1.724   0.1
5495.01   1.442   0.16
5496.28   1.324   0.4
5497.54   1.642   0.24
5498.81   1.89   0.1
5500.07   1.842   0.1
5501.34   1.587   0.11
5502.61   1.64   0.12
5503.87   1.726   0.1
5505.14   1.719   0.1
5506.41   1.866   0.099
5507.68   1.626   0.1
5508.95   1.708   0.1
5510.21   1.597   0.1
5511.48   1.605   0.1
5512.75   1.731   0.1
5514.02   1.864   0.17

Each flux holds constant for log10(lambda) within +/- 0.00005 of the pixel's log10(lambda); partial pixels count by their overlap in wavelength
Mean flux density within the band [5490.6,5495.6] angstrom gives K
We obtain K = 1.64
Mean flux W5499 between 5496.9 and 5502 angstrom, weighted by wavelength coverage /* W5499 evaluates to 1.74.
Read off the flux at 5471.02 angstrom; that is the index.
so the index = 1.819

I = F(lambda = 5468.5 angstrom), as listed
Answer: 1.569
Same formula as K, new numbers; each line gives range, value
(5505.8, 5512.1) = 1.68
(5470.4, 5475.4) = 1.71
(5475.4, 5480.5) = 1.69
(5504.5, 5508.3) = 1.73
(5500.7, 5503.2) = 1.61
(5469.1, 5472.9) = 1.68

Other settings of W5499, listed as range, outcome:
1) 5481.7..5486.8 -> 1.74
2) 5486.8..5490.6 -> 1.73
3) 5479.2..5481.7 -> 1.72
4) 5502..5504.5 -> 1.69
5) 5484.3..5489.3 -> 1.75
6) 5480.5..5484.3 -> 1.73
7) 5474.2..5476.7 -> 1.79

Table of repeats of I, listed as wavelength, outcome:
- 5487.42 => 1.963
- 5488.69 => 1.537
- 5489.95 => 1.711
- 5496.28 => 1.324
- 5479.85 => 1.697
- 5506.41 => 1.866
